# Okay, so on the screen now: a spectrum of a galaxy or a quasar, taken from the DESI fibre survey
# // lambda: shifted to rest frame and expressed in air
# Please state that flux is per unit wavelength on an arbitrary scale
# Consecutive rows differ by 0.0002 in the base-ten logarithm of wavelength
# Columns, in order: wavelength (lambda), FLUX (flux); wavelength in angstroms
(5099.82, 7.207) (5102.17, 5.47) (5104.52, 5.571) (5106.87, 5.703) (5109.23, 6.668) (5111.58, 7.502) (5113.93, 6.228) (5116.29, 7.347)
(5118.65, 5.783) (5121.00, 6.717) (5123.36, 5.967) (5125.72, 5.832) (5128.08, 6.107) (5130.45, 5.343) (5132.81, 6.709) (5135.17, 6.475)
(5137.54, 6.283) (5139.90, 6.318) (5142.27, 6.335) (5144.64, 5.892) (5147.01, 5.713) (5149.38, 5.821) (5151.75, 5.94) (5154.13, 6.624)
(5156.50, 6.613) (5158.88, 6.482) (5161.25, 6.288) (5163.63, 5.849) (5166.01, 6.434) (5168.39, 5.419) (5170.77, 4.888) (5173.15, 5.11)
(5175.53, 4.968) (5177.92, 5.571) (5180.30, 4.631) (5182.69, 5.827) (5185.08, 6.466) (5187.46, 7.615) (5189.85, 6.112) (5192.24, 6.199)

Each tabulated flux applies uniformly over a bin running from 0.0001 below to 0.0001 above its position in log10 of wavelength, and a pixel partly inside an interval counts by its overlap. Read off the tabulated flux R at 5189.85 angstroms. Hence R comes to 6.112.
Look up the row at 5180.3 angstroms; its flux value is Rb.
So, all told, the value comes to 4.631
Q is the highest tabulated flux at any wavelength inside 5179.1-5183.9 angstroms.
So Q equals 5.827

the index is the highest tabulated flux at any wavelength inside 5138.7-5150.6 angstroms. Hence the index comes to 6.335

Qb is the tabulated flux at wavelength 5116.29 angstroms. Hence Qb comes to 7.347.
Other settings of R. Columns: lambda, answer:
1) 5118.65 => 5.783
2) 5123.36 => 5.967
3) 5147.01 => 5.713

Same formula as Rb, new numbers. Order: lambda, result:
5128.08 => 6.107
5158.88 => 6.482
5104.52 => 5.571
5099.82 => 7.207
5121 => 6.717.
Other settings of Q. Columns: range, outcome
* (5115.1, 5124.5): 7.347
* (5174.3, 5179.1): 5.571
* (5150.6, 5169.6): 6.624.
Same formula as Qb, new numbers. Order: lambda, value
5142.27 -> 6.335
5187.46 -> 7.615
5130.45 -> 5.343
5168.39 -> 5.419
